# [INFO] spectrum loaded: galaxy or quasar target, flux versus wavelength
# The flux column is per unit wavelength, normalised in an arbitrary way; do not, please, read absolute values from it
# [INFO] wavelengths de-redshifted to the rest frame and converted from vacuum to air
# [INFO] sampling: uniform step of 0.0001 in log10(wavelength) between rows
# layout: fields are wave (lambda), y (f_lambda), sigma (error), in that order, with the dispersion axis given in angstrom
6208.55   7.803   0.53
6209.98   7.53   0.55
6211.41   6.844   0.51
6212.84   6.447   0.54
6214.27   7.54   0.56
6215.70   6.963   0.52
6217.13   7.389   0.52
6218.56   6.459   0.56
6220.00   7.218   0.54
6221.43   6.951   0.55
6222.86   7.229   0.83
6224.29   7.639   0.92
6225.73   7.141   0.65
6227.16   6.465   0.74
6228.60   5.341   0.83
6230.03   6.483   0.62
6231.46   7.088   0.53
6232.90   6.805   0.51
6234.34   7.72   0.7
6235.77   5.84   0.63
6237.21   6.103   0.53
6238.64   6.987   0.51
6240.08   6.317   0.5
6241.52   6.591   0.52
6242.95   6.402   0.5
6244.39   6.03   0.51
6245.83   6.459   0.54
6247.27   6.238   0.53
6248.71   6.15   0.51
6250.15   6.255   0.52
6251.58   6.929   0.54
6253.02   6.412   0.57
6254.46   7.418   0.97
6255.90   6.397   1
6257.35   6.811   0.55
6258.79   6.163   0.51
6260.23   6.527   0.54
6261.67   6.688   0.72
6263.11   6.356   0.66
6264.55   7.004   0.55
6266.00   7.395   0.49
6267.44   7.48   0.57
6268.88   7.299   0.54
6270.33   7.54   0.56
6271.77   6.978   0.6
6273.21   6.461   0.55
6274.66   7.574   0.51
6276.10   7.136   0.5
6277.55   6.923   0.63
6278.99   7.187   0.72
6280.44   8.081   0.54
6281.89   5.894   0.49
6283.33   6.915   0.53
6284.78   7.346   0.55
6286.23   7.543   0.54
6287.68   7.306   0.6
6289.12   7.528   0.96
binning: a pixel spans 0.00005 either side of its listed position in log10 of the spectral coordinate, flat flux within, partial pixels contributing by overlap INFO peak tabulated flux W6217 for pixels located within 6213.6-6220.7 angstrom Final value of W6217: 7.54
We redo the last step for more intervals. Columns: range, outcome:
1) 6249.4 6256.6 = 7.418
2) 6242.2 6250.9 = 6.459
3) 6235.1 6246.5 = 6.987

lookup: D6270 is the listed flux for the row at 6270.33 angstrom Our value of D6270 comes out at 7.54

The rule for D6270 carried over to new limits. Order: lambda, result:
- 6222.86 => 7.229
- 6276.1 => 7.136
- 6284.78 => 7.346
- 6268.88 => 7.299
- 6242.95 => 6.402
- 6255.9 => 6.397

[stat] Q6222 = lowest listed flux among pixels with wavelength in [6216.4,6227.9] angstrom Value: 6.459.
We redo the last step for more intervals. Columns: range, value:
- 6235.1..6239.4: 5.84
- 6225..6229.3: 5.341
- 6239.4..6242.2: 6.317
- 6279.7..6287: 5.894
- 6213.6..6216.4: 6.963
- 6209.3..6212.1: 6.844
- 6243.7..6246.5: 6.03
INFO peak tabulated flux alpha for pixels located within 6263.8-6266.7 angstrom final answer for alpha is 7.395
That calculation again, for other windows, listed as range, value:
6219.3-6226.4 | 7.639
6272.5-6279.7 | 7.574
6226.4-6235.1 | 7.72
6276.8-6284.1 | 8.081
